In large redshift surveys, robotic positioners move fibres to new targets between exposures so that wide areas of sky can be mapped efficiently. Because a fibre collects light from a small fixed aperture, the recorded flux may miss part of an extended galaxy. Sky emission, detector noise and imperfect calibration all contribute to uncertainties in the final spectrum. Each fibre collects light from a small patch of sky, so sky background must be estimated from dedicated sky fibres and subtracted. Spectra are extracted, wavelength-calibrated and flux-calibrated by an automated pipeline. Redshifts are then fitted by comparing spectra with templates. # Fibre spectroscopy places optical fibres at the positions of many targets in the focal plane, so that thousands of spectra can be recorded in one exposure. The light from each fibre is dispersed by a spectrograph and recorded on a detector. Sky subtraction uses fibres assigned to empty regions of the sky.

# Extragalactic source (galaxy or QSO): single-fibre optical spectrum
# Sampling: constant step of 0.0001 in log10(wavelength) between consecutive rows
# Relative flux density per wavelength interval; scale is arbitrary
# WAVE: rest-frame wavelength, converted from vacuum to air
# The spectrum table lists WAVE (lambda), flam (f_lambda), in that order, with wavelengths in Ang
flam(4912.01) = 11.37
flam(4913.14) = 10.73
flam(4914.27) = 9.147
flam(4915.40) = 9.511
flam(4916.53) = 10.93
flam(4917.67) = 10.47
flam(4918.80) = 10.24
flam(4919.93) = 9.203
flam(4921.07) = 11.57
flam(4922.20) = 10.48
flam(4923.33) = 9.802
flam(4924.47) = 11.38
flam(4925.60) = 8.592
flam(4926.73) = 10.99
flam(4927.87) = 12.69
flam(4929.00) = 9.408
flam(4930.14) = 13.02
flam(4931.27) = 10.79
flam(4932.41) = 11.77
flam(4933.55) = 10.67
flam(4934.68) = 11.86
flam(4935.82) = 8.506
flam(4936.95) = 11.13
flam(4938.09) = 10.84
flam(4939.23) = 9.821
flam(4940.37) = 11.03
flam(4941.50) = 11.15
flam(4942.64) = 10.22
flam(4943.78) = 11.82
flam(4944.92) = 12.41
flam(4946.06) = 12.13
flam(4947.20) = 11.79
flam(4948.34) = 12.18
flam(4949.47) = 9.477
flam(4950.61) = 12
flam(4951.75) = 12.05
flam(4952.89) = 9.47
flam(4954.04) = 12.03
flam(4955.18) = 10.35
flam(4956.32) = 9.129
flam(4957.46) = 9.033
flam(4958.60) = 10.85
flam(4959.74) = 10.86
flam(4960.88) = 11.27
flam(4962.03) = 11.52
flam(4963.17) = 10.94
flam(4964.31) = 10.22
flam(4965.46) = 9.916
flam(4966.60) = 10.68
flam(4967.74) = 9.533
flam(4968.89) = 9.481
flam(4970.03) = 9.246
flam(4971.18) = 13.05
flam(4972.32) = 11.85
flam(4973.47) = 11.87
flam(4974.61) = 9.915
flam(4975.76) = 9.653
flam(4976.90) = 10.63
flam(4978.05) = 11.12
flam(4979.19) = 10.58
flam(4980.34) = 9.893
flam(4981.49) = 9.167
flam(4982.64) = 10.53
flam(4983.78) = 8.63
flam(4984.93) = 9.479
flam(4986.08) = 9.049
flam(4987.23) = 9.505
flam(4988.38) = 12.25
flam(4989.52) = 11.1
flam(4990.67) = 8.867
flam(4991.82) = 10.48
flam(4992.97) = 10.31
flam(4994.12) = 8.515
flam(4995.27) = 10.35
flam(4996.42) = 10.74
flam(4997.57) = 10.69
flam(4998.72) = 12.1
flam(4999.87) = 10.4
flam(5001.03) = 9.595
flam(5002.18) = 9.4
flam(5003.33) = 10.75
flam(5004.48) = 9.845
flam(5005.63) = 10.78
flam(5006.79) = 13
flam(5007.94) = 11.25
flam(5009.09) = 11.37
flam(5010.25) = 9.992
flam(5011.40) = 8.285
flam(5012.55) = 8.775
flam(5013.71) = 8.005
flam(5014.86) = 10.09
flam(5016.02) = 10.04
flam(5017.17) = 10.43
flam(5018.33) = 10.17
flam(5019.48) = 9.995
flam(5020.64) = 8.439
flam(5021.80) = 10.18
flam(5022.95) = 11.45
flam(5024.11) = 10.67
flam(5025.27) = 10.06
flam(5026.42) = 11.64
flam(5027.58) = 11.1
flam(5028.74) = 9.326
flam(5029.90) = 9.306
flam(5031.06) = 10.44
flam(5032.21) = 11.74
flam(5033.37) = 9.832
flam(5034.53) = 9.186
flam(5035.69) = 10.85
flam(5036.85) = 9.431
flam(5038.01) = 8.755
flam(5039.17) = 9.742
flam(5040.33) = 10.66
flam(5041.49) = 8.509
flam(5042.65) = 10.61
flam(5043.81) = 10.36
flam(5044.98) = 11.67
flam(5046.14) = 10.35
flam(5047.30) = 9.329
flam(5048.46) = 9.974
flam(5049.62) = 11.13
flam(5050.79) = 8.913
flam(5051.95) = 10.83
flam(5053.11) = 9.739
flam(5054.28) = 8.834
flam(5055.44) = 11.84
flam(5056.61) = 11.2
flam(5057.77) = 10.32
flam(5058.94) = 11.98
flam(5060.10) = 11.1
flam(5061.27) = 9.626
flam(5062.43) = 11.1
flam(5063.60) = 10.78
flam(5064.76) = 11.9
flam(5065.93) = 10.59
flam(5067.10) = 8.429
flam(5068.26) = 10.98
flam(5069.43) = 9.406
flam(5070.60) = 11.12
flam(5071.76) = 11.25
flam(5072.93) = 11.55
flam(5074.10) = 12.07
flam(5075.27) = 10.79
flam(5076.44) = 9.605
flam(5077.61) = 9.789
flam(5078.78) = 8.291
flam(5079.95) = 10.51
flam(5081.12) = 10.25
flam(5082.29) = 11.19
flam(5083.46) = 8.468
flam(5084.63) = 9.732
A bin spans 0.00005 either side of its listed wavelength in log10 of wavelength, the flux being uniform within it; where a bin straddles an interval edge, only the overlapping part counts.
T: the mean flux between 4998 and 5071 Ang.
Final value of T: 10.3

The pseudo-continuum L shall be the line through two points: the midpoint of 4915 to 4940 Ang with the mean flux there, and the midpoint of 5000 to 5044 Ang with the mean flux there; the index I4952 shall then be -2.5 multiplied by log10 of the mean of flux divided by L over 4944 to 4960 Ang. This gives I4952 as -0.05 mag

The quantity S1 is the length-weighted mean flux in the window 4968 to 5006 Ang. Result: 10.3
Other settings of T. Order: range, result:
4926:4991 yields 10.7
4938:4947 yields 11.2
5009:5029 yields 9.98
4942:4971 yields 10.8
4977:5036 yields 10.2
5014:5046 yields 10.2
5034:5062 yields 10.2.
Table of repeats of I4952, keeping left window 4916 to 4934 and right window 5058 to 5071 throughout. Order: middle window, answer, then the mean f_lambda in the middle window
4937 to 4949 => -0.058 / 11.3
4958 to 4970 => 0.025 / 10.5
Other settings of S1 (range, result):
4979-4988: 9.61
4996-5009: 10.8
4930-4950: 11.1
